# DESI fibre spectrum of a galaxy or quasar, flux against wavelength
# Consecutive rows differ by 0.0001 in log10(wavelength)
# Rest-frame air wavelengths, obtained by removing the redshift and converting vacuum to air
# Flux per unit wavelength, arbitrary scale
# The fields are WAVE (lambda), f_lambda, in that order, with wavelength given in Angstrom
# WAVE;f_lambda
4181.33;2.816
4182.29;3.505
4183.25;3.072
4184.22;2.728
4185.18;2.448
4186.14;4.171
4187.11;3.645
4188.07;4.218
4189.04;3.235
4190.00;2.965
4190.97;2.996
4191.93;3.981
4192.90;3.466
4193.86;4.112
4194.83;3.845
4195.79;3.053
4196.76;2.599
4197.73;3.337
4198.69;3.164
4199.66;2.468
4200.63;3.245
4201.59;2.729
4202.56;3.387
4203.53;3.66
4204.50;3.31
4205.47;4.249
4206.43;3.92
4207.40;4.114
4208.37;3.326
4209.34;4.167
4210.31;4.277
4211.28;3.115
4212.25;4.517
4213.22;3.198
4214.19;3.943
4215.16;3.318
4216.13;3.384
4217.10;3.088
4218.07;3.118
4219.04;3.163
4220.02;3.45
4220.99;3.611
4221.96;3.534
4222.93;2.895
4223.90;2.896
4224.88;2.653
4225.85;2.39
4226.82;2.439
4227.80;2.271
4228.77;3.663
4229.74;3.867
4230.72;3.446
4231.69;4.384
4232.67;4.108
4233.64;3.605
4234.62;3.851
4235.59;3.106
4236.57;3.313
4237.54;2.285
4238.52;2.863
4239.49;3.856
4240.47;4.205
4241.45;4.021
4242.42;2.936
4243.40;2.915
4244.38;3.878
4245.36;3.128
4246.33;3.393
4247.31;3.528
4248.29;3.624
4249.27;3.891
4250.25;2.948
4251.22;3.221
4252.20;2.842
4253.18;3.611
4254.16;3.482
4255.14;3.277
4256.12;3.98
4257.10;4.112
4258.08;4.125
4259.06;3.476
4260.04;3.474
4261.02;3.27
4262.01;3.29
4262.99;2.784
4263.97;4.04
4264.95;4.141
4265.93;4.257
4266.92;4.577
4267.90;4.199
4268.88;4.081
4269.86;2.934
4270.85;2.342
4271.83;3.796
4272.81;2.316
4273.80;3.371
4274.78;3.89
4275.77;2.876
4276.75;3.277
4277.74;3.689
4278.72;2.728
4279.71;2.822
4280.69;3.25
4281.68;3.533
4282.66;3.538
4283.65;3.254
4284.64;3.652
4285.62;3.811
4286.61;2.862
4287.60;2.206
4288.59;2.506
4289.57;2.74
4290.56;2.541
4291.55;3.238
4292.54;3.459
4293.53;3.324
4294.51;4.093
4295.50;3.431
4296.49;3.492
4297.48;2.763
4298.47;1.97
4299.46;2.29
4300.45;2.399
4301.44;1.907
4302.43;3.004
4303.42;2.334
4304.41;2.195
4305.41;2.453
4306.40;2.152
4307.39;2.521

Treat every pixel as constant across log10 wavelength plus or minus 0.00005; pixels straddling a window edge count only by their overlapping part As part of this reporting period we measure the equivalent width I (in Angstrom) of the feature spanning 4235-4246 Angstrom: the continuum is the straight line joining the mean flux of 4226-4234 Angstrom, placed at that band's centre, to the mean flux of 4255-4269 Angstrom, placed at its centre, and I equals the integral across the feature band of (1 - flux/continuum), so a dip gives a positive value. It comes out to 0.7 Angstrom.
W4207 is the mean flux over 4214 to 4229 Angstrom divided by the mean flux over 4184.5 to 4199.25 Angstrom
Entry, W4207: 0.9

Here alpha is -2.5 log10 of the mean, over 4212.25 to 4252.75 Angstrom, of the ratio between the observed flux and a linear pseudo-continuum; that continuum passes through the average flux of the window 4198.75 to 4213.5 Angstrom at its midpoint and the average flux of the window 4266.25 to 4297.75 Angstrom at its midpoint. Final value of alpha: 0.04 mag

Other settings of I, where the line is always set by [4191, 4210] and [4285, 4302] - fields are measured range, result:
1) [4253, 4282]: -4.2 Angstrom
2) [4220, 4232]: 0.5 Angstrom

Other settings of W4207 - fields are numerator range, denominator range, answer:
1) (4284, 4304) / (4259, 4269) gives 0.77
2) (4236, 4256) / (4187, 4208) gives 0.98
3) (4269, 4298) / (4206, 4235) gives 0.92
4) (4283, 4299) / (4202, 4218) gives 0.84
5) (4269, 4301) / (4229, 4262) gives 0.88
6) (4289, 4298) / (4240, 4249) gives 0.92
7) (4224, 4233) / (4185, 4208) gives 0.93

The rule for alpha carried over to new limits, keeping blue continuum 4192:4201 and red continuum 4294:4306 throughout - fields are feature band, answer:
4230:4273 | -0.19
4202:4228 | -0.07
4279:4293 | -0.12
